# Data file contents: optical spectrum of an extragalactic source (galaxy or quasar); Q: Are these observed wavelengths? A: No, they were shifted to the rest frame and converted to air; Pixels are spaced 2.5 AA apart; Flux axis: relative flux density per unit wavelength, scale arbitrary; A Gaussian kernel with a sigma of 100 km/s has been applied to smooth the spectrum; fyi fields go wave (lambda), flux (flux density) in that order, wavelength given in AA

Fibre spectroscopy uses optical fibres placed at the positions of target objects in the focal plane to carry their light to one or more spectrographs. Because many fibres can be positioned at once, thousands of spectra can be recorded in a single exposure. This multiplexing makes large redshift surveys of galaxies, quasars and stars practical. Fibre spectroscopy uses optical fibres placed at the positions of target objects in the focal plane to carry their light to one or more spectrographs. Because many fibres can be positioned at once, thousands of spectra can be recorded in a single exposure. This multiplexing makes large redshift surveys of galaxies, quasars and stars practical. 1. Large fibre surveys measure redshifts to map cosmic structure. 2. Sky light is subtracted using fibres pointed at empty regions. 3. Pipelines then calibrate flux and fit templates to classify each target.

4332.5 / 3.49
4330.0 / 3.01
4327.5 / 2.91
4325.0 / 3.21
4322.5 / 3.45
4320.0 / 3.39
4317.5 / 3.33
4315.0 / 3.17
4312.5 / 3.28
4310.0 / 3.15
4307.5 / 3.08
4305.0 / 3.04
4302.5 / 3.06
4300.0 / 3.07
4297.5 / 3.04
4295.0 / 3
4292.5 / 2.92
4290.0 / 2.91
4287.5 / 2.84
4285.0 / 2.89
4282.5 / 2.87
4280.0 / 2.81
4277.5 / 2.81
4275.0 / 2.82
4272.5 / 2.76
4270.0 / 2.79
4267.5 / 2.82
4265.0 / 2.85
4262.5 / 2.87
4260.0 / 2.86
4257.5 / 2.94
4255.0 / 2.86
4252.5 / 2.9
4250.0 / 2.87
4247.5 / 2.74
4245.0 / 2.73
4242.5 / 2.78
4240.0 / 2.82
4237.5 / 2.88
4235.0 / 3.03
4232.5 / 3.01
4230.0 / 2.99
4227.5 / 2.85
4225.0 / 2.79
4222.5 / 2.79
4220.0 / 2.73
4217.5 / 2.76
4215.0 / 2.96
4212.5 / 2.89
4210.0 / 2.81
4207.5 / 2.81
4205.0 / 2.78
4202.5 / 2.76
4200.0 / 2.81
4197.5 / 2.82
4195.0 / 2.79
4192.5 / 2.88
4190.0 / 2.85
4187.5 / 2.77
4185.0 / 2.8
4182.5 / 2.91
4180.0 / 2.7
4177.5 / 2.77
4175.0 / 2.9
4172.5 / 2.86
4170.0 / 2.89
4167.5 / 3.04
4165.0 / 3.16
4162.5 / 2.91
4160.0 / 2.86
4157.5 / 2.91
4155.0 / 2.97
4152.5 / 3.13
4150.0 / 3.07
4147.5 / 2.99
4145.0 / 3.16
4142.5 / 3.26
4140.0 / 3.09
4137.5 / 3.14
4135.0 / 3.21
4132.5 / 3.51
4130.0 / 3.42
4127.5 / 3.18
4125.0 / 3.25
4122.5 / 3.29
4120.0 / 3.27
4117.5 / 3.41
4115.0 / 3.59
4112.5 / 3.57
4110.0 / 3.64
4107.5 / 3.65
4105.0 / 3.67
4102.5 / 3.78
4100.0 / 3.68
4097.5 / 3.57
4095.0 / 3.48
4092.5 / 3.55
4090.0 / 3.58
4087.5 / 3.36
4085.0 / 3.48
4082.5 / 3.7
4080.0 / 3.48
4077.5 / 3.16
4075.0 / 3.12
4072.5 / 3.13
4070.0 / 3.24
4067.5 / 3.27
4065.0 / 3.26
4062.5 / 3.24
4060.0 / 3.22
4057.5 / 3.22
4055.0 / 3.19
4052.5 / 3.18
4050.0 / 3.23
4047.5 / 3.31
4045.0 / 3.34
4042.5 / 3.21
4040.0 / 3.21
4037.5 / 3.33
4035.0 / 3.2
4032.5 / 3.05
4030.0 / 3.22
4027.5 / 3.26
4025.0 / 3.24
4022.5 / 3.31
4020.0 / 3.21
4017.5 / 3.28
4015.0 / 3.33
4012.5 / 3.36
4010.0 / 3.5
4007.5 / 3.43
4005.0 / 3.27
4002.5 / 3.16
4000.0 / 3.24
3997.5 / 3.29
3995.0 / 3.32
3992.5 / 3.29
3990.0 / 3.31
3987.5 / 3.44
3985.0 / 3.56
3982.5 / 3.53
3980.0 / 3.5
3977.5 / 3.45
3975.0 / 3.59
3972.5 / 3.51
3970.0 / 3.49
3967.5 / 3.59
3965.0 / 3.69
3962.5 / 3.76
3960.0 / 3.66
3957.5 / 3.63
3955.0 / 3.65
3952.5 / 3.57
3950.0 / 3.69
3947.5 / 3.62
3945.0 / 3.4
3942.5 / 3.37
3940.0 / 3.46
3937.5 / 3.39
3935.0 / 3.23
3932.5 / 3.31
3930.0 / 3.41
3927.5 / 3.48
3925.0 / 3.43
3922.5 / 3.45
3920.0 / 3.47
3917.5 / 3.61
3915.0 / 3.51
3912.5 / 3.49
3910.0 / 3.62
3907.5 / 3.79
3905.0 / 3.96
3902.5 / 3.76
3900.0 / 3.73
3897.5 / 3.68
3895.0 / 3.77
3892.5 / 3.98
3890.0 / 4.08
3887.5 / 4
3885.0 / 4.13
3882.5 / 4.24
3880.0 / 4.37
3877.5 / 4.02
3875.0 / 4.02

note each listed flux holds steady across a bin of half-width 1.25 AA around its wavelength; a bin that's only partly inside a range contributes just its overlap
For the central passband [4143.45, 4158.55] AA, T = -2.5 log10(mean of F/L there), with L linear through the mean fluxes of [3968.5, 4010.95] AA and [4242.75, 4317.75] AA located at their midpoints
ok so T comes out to 0.03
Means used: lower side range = 3.41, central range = 3.04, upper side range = 2.93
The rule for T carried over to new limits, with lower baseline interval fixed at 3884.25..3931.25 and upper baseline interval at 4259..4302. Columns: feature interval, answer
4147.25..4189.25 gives 0.08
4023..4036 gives 0.08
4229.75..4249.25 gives 0.04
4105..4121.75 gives -0.09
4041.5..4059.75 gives 0.05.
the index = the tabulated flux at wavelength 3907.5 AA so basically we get 3.79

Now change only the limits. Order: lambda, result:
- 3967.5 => 3.59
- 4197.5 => 2.82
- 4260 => 2.86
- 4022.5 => 3.31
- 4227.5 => 2.85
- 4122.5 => 3.29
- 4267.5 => 2.82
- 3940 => 3.46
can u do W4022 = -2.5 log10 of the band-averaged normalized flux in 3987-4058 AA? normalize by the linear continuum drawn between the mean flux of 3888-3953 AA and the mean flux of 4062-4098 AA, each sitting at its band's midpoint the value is 0.06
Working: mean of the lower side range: 3.59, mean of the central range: 3.27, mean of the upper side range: 3.37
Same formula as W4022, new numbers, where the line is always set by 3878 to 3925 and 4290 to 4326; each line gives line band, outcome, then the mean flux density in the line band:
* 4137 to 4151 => 0.10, 3.12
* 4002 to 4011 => 0.09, 3.35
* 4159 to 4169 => 0.13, 2.99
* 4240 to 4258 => 0.15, 2.83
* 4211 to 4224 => 0.17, 2.83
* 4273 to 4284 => 0.13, 2.82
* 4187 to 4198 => 0.18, 2.83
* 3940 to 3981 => 0.04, 3.57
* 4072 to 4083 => 0.07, 3.3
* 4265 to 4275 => 0.15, 2.8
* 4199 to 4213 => 0.18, 2.81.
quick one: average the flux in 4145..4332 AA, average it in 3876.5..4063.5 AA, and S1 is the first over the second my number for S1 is 0.84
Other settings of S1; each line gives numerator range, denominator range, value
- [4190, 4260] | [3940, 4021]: 0.82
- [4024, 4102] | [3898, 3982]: 0.93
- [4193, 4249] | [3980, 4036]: 0.86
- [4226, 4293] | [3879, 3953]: 0.78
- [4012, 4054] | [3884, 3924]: 0.87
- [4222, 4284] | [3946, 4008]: 0.82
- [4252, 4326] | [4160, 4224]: 1.05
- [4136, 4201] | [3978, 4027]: 0.88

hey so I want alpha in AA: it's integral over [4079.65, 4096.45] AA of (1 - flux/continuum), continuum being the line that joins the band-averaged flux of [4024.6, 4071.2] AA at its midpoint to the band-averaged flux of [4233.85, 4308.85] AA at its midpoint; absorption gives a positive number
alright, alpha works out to -1.9 AA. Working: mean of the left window 3.23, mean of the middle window 3.52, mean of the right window 2.89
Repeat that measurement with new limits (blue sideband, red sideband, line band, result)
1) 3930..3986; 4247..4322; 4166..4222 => 5.2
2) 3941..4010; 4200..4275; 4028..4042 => 0.5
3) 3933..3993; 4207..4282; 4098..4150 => -4.1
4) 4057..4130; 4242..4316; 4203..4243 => 2.8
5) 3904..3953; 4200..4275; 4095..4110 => -2.5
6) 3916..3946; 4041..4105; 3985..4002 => 0.3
